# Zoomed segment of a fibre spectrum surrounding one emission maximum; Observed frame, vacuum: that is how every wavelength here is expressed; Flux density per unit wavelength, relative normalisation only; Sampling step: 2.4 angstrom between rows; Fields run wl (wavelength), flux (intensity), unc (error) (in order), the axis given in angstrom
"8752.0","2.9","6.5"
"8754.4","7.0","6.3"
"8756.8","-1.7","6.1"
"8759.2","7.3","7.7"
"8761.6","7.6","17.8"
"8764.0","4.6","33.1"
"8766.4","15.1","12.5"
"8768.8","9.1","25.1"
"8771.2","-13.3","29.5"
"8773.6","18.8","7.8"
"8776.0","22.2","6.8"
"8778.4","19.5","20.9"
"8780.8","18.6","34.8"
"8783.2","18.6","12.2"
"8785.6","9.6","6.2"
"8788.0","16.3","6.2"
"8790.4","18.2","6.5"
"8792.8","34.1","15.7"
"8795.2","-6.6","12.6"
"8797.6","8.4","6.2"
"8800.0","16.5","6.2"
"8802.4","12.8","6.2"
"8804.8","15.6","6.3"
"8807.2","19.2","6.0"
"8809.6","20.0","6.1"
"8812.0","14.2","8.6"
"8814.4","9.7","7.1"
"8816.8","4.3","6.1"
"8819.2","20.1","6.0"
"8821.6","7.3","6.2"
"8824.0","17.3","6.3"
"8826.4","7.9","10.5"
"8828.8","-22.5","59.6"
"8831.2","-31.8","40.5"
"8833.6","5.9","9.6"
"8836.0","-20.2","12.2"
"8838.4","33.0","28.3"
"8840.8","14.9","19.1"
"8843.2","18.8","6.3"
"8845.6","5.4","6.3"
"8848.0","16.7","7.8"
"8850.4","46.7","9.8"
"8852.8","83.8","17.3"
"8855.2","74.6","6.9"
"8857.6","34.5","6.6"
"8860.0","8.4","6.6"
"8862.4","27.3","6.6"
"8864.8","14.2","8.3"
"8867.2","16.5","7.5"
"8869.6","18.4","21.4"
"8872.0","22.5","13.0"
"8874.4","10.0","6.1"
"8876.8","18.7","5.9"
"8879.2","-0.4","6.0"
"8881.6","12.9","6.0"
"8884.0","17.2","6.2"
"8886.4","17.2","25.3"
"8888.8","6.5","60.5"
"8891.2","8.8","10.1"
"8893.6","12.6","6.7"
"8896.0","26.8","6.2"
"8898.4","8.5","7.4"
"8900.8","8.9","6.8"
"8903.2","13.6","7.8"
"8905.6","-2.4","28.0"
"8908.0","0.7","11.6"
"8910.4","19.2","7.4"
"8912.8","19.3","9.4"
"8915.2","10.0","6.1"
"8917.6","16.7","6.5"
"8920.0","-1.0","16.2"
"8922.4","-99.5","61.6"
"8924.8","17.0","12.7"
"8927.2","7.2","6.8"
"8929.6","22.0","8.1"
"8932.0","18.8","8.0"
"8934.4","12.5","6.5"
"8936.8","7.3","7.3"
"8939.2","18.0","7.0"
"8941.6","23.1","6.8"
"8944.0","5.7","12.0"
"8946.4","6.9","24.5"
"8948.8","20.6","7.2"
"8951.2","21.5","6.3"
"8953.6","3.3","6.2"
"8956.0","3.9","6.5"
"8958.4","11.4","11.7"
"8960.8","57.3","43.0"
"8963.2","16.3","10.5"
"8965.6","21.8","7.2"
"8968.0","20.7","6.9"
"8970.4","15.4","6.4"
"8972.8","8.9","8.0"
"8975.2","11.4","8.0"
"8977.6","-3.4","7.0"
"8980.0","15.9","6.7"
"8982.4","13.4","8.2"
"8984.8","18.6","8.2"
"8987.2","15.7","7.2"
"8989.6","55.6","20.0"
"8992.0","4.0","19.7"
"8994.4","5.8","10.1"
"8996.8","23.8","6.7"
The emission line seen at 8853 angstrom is H-beta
